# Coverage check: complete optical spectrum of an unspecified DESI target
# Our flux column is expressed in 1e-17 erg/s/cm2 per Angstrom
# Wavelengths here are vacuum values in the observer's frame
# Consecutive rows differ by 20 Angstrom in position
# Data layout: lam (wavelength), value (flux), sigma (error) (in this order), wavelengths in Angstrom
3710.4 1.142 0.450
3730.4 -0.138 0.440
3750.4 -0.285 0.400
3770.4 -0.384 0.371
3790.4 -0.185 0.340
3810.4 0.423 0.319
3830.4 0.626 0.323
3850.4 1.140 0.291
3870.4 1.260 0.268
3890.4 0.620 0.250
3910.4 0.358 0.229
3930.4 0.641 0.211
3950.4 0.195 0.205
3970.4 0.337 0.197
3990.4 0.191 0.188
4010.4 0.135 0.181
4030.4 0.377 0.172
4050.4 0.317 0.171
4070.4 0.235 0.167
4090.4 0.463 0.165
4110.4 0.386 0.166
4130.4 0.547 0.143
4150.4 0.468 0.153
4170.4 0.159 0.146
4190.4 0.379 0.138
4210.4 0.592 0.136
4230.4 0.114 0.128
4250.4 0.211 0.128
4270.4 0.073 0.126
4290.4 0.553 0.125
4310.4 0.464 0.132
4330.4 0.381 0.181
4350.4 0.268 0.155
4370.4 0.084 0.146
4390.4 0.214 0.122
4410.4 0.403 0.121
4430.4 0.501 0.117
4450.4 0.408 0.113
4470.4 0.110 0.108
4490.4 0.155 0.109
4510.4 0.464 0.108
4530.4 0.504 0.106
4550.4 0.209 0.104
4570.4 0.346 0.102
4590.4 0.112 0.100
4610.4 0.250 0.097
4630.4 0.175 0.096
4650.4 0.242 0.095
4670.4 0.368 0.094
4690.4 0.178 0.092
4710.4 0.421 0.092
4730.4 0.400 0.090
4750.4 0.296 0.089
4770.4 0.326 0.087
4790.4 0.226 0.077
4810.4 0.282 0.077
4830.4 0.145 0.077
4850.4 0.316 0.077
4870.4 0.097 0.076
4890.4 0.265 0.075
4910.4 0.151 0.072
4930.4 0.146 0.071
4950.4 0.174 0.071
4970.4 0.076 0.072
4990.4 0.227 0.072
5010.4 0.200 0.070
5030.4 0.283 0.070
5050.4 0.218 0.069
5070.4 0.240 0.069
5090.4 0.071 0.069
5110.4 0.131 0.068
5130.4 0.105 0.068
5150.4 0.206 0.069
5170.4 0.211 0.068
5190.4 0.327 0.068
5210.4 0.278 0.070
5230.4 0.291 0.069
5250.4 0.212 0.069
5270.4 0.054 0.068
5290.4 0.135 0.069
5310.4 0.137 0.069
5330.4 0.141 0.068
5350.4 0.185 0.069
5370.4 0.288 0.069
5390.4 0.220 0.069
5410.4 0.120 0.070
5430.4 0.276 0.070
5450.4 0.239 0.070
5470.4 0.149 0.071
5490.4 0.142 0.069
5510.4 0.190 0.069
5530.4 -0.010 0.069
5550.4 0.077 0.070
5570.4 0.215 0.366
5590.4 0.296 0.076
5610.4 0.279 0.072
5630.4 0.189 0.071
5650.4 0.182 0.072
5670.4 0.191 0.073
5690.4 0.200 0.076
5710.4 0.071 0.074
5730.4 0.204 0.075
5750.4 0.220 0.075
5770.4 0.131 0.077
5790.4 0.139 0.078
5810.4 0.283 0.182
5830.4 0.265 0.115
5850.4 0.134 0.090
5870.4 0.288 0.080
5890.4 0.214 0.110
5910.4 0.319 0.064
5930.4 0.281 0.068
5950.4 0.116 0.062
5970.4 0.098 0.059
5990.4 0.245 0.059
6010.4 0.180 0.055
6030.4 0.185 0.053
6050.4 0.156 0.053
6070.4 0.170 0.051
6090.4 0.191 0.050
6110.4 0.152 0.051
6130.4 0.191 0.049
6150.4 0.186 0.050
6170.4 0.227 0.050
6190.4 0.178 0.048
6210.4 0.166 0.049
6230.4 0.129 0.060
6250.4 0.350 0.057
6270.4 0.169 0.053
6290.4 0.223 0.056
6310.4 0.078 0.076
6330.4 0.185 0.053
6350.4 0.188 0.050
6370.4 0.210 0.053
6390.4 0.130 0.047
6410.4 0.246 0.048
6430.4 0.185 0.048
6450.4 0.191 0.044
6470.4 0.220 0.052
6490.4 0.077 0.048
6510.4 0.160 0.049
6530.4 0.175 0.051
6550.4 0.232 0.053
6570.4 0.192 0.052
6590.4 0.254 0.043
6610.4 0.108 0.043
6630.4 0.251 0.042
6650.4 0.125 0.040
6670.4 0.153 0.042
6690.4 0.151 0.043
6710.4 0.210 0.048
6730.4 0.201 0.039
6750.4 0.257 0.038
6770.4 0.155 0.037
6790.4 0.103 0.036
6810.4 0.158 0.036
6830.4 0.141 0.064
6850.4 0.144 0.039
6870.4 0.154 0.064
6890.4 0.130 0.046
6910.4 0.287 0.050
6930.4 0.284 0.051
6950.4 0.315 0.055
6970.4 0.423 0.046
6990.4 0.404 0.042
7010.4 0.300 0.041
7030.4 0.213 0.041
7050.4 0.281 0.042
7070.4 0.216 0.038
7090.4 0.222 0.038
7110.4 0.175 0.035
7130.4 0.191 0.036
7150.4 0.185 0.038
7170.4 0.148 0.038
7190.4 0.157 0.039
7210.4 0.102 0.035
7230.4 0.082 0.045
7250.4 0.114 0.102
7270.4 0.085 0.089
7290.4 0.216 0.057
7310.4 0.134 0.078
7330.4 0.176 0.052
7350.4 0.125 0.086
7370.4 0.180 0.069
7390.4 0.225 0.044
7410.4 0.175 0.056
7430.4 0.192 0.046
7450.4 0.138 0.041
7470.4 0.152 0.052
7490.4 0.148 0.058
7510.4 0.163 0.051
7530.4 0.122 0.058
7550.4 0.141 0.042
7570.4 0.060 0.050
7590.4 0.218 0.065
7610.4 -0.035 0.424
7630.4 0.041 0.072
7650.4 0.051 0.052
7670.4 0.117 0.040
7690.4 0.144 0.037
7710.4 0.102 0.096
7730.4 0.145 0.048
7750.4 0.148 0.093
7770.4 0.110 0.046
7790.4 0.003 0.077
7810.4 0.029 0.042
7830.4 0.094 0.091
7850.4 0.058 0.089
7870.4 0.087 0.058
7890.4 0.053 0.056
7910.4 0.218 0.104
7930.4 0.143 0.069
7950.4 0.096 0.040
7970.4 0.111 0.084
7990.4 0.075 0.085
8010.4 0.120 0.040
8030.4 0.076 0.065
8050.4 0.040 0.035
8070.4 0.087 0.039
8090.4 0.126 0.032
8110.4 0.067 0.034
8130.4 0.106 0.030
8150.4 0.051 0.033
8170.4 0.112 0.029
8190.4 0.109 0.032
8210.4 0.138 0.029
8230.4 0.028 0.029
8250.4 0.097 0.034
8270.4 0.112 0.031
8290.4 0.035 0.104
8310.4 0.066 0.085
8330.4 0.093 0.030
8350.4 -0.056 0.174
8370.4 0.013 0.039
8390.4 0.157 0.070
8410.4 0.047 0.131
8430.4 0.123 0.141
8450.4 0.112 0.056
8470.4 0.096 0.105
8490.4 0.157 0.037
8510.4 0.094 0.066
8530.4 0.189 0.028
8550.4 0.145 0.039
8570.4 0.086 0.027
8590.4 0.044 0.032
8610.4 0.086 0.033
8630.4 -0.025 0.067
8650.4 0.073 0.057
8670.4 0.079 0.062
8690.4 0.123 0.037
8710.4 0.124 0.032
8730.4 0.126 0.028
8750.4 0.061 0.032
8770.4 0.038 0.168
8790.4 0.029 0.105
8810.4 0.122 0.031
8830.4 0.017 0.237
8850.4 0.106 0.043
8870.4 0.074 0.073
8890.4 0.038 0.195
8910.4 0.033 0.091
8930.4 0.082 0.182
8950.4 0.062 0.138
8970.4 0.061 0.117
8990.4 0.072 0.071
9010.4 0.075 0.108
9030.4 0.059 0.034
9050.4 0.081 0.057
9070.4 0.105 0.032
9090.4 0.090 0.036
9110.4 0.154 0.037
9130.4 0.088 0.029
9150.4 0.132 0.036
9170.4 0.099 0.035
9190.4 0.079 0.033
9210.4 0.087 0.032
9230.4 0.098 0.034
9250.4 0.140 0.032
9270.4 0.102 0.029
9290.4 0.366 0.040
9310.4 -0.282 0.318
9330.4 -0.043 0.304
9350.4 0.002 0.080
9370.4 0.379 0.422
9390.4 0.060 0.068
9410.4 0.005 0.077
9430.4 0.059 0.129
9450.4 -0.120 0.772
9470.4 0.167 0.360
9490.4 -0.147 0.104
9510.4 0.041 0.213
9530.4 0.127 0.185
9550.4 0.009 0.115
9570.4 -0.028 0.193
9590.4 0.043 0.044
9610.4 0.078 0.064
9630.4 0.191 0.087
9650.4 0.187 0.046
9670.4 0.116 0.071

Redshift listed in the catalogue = 1.49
